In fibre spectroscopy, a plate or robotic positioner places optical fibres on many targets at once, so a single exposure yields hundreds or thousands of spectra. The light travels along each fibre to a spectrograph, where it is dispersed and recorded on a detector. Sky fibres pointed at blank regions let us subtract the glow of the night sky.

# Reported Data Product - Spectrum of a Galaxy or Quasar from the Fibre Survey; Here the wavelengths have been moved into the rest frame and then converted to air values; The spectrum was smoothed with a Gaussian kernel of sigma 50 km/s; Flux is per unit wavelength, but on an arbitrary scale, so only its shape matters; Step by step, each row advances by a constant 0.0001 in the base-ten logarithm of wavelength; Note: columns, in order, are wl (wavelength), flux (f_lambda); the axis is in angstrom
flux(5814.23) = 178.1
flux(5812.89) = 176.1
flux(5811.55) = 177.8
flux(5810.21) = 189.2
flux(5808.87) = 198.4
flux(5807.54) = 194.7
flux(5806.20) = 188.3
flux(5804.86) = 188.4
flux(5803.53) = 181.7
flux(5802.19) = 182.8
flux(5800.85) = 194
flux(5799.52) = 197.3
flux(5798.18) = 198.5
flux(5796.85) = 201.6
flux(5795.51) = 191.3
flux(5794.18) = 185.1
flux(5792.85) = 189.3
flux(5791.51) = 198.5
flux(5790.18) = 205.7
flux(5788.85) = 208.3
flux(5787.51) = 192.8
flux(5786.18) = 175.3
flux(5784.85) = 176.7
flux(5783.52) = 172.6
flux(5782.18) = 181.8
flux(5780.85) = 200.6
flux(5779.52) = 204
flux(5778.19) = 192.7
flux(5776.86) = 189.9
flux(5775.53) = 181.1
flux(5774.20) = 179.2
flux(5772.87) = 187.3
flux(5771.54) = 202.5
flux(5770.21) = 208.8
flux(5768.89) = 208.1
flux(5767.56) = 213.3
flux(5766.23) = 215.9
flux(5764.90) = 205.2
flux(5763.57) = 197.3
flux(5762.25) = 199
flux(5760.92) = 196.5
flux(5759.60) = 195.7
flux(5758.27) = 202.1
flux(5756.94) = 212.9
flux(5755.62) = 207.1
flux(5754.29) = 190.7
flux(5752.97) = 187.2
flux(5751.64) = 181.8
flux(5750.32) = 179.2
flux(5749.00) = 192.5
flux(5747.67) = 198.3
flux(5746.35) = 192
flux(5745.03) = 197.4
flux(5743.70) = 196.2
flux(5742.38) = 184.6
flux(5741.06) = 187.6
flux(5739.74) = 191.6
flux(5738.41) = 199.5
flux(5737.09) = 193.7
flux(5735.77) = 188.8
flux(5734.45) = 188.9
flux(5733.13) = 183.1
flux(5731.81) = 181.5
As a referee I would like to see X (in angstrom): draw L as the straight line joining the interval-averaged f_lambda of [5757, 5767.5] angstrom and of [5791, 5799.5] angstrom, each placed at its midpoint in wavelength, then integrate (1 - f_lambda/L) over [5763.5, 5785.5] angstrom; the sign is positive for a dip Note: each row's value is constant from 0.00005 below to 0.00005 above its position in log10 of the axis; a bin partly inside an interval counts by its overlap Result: 0.51 angstrom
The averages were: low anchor 203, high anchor 194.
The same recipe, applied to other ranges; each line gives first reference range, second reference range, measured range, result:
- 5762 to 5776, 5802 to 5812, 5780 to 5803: 0.2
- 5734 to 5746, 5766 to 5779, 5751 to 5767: -0.3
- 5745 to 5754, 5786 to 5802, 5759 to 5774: -0.8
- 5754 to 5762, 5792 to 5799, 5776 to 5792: 0.4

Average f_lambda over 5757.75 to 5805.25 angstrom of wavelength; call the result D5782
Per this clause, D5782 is 194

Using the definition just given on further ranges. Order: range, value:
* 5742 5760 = 194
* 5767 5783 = 195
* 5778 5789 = 188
